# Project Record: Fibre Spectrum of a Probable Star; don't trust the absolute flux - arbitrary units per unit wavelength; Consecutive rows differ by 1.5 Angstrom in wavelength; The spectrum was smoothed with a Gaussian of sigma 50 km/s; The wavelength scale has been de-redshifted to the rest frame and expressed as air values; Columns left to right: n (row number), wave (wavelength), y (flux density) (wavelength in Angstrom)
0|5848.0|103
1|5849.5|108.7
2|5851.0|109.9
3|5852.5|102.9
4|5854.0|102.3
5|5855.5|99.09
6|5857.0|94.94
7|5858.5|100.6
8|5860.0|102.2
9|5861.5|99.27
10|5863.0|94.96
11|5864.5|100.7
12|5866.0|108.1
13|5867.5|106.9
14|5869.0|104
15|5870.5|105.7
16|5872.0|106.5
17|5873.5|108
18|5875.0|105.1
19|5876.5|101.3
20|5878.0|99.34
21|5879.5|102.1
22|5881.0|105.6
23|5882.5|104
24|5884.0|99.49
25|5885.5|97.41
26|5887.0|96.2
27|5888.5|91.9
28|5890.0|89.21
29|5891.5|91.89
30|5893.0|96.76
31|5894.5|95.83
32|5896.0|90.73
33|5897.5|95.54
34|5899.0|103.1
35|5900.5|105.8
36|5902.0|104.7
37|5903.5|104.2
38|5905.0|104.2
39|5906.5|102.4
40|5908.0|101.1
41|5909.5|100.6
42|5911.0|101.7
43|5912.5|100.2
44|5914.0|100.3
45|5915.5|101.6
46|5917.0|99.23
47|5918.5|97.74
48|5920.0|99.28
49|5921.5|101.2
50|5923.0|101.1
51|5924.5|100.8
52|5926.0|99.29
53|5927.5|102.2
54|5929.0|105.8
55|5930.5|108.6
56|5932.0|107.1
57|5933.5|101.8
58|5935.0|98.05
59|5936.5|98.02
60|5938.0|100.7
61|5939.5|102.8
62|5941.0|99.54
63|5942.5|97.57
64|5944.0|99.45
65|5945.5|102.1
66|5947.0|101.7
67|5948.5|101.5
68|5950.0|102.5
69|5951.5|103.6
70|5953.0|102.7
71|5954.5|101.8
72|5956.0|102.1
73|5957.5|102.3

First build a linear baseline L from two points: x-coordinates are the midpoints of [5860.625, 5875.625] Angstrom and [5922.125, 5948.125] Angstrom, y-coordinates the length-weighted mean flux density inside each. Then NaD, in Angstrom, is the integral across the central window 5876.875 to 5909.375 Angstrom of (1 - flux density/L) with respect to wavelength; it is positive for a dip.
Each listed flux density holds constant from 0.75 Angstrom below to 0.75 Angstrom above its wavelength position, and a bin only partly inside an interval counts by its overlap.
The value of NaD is 1.2 Angstrom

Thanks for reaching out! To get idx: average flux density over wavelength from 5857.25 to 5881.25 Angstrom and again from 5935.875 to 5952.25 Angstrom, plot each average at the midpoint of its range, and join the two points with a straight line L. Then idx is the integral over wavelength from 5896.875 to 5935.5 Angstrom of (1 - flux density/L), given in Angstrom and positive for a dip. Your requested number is -0.1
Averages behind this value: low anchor 103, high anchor 101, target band 102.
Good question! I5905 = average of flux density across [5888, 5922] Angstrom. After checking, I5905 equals 99.1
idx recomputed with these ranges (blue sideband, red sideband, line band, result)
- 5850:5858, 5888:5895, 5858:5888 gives -1.50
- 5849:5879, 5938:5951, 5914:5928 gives 0.18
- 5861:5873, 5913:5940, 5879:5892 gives 0.67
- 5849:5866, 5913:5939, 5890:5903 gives 0.49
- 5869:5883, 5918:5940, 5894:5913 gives 0.37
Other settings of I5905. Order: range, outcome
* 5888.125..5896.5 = 92.8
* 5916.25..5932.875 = 102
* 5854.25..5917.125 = 101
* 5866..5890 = 102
